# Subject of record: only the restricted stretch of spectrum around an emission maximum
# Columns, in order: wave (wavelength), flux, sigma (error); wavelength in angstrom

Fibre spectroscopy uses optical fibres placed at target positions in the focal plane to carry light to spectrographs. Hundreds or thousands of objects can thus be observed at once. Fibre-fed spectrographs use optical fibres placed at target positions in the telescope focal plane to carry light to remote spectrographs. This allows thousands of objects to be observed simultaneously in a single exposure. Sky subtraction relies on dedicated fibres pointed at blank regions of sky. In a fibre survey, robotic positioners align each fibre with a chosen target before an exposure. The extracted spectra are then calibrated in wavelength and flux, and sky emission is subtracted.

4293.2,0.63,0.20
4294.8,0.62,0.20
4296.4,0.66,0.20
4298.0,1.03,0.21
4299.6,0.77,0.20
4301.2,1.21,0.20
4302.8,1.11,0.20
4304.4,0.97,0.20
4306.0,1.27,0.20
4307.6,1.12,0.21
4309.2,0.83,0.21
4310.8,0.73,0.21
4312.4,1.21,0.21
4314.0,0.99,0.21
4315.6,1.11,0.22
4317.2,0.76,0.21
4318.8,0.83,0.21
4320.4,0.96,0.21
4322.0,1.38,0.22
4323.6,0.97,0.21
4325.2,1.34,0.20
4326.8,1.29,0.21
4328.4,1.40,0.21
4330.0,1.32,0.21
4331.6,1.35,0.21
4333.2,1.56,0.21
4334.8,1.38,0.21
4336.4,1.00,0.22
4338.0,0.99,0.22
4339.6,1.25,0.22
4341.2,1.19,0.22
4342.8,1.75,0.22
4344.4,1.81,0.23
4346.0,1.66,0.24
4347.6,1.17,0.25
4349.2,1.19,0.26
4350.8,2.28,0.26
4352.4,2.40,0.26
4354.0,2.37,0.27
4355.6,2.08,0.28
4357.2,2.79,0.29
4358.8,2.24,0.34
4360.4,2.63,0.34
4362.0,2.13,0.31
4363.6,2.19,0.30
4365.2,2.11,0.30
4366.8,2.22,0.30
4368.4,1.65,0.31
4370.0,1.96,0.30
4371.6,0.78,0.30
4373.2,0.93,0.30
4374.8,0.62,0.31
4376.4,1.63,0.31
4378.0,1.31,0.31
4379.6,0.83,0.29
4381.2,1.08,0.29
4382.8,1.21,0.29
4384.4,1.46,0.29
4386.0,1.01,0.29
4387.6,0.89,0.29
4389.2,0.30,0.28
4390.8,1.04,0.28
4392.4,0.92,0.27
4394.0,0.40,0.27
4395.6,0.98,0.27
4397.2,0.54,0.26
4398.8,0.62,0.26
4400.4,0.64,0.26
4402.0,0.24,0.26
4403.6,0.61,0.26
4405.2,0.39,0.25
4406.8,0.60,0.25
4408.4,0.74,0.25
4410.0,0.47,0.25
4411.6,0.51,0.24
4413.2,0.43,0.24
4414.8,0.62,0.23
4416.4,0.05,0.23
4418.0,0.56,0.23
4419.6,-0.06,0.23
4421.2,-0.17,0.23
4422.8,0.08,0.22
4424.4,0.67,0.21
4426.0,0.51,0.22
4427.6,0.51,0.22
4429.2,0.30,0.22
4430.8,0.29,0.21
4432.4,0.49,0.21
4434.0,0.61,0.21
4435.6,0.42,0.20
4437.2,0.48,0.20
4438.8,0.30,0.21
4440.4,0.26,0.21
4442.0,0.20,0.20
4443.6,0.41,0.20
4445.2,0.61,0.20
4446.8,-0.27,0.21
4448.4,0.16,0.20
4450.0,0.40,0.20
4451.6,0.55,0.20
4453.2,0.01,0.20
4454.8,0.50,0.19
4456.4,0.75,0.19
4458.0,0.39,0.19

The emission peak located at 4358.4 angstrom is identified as C IV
